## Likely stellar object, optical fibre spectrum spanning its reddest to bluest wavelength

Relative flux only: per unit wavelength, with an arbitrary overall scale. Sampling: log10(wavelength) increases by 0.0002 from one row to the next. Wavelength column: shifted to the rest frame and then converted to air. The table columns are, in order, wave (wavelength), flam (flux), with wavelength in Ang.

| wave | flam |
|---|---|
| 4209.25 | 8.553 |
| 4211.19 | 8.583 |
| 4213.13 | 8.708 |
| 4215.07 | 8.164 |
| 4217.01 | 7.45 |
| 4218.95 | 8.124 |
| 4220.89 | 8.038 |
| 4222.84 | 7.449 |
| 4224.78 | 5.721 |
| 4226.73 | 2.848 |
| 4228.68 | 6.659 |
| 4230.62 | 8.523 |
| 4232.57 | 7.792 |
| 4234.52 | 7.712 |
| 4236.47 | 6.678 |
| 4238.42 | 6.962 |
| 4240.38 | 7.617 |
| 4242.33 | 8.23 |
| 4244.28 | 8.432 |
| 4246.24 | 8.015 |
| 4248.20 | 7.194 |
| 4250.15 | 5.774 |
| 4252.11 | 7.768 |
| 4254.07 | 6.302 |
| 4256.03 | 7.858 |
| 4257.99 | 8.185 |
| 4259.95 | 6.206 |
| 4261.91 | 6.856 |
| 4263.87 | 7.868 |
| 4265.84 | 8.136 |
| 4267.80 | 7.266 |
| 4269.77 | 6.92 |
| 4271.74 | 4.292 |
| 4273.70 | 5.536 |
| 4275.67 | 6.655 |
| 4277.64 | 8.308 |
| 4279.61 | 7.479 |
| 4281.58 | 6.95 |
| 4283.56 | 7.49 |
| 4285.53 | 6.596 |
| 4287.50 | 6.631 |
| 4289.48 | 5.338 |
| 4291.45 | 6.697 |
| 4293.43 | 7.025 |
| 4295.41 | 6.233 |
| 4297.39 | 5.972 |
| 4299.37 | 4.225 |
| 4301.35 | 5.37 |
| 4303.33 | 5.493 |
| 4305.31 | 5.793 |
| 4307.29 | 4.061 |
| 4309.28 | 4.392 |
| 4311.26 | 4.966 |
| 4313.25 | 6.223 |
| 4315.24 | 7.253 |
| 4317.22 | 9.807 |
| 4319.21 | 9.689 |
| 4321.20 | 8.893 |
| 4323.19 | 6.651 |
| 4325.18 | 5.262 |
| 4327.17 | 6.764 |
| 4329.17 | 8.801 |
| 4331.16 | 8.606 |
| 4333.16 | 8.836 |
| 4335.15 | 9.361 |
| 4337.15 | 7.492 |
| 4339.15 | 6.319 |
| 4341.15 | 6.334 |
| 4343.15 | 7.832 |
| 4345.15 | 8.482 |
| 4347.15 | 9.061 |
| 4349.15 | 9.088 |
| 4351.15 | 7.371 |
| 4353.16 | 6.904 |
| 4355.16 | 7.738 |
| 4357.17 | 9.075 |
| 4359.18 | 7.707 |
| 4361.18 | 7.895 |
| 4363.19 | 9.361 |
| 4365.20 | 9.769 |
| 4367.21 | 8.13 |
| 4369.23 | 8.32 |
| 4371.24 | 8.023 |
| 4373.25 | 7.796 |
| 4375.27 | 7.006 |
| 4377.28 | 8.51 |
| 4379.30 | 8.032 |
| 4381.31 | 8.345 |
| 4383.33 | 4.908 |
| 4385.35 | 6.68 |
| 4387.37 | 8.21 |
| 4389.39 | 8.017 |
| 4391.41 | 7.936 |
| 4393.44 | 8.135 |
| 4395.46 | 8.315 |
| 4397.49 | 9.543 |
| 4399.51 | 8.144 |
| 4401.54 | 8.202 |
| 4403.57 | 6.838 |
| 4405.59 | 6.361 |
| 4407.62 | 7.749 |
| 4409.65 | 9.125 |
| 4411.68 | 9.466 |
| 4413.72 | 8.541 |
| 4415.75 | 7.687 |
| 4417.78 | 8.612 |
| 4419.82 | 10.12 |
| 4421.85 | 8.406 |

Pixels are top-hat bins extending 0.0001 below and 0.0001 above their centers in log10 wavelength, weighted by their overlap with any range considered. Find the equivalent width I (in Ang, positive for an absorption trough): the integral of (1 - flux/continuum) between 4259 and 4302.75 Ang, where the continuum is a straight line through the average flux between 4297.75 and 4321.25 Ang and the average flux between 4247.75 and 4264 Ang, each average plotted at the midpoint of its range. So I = 1.0 Ang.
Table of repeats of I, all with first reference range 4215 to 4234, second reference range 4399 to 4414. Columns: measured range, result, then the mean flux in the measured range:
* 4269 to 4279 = 1.3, 6.37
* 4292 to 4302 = 2.2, 5.81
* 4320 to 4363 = -1.1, 7.87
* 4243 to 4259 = -0.6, 7.45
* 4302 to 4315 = 3.8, 5.28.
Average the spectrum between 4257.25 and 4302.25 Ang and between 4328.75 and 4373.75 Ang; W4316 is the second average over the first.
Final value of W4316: 1.2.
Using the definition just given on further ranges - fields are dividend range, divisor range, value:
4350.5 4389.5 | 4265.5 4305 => 1.23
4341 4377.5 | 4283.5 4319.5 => 1.32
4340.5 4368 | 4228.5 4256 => 1.11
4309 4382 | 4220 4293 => 1.13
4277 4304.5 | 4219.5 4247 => 0.89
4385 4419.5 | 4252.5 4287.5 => 1.17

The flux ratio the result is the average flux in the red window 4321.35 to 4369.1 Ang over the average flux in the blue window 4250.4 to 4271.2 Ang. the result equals 1.1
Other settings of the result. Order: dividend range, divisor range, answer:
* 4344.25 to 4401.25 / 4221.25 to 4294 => 1.16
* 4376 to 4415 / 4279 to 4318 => 1.29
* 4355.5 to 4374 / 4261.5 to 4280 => 1.22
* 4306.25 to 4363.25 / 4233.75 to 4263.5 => 1.03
